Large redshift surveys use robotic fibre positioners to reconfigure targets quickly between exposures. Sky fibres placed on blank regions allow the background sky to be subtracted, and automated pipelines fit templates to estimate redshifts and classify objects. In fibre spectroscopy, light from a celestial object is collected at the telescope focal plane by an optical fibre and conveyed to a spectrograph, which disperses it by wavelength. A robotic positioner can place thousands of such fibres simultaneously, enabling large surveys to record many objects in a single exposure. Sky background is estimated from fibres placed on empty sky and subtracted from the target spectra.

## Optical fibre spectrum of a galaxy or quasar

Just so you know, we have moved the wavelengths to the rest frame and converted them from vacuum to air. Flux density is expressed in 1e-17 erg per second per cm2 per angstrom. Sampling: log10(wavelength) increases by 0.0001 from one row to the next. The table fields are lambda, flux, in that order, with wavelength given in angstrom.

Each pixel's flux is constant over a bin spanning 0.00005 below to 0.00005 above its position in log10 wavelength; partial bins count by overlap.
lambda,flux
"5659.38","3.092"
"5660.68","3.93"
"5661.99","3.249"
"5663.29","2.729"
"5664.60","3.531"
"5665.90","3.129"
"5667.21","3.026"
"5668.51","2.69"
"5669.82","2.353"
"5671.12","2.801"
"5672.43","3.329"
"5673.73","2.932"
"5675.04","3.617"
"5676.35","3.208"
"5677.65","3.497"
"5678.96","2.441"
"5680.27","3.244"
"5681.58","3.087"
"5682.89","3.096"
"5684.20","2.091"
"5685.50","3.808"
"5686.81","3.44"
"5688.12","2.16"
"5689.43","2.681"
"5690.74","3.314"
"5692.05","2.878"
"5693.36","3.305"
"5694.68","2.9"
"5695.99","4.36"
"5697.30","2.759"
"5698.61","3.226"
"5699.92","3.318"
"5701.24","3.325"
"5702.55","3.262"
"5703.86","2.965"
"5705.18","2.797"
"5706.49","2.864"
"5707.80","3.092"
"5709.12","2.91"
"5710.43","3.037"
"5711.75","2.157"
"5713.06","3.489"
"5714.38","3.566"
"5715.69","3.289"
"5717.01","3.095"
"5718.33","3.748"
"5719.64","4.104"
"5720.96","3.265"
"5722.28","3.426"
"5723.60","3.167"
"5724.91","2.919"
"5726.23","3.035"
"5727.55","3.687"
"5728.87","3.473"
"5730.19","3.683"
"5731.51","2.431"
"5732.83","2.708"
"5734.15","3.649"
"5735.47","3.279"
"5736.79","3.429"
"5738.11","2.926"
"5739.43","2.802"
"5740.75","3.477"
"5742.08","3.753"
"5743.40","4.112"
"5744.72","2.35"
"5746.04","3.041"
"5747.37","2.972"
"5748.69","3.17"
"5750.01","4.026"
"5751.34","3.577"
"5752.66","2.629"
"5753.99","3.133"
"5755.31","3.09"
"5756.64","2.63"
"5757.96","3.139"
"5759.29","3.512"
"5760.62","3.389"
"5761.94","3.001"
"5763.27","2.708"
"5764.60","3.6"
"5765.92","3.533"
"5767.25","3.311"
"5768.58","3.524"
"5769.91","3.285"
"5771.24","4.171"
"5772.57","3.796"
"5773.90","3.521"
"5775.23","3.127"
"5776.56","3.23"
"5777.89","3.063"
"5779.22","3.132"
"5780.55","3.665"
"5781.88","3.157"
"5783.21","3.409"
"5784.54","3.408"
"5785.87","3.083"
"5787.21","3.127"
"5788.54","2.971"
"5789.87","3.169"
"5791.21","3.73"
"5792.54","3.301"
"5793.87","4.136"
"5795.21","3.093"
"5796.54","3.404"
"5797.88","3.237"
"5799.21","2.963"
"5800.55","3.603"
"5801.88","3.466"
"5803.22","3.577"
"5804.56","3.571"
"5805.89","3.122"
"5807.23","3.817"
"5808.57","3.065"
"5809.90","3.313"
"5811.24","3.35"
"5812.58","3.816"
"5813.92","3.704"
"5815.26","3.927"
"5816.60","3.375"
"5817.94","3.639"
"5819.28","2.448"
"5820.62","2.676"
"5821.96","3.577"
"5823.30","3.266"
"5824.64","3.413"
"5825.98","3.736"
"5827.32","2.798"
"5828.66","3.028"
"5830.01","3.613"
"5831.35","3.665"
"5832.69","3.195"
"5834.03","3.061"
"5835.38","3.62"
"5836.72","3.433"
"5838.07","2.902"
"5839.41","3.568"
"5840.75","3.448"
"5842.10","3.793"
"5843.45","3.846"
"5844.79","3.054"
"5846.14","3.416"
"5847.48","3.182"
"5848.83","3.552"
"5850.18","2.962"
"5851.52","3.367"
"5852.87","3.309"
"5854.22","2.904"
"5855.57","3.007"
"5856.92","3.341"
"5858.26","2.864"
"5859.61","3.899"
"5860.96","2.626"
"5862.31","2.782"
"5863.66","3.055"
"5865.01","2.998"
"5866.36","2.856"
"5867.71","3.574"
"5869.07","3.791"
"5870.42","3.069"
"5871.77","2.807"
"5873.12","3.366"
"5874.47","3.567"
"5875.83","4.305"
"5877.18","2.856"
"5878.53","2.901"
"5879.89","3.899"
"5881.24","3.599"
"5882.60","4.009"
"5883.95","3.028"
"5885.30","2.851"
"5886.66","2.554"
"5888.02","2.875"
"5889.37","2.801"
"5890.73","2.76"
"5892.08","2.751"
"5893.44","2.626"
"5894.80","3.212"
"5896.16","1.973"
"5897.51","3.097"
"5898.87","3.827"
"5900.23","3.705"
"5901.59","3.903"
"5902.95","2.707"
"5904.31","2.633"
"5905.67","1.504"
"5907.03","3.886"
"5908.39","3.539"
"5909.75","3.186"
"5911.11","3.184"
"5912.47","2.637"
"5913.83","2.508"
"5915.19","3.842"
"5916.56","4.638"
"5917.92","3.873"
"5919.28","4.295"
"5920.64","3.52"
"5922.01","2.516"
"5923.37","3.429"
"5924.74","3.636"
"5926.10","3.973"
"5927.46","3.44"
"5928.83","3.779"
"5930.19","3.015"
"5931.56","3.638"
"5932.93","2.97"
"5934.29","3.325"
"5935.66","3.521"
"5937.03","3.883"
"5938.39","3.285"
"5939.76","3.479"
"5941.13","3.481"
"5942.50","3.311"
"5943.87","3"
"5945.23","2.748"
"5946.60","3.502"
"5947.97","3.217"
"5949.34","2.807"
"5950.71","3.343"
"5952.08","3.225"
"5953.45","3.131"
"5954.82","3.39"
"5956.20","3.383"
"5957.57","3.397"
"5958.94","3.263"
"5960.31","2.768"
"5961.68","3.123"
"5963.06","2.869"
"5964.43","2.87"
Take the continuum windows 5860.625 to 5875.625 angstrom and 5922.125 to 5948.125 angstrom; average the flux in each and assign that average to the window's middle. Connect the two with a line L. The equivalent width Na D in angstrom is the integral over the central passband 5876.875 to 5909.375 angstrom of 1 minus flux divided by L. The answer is 1.9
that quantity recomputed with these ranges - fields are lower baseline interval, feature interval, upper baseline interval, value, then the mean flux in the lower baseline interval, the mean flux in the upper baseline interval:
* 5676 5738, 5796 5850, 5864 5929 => -2.7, 3.16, 3.25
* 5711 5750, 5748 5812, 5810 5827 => 0.0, 3.26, 3.39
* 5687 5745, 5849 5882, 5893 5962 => 0.1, 3.19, 3.28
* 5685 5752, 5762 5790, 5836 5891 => -0.9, 3.22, 3.24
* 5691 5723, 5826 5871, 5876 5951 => -0.4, 3.21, 3.25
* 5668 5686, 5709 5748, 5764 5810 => -0.6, 3.01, 3.39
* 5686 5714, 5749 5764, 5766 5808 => 0.5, 3.07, 3.39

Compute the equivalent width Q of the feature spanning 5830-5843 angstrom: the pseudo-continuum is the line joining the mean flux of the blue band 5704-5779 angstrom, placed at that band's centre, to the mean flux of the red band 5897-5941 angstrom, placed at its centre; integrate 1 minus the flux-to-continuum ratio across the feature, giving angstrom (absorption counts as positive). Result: -0.4 angstrom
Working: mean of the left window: 3.25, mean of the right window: 3.39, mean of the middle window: 3.43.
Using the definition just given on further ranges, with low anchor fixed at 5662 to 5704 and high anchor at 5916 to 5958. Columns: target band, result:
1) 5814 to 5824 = -0.1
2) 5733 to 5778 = -1.6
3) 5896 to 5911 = 1.1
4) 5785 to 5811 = -1.0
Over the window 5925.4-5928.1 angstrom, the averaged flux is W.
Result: 3.72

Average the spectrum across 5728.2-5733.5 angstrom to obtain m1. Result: 3.07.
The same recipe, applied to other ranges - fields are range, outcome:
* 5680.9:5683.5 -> 3.09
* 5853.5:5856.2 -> 2.96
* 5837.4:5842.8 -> 3.43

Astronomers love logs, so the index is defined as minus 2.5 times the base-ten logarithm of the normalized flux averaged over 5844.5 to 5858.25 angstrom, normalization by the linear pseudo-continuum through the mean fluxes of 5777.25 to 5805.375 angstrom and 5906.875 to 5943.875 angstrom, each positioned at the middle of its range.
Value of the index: 0.07 mag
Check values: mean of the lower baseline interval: 3.35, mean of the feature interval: 3.2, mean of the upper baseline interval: 3.46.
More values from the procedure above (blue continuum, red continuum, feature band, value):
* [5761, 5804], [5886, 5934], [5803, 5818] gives -0.060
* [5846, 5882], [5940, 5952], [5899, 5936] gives -0.052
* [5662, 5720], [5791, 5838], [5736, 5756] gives -0.002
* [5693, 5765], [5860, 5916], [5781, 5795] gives -0.056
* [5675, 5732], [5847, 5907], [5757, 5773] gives -0.081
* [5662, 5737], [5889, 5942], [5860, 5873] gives 0.054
